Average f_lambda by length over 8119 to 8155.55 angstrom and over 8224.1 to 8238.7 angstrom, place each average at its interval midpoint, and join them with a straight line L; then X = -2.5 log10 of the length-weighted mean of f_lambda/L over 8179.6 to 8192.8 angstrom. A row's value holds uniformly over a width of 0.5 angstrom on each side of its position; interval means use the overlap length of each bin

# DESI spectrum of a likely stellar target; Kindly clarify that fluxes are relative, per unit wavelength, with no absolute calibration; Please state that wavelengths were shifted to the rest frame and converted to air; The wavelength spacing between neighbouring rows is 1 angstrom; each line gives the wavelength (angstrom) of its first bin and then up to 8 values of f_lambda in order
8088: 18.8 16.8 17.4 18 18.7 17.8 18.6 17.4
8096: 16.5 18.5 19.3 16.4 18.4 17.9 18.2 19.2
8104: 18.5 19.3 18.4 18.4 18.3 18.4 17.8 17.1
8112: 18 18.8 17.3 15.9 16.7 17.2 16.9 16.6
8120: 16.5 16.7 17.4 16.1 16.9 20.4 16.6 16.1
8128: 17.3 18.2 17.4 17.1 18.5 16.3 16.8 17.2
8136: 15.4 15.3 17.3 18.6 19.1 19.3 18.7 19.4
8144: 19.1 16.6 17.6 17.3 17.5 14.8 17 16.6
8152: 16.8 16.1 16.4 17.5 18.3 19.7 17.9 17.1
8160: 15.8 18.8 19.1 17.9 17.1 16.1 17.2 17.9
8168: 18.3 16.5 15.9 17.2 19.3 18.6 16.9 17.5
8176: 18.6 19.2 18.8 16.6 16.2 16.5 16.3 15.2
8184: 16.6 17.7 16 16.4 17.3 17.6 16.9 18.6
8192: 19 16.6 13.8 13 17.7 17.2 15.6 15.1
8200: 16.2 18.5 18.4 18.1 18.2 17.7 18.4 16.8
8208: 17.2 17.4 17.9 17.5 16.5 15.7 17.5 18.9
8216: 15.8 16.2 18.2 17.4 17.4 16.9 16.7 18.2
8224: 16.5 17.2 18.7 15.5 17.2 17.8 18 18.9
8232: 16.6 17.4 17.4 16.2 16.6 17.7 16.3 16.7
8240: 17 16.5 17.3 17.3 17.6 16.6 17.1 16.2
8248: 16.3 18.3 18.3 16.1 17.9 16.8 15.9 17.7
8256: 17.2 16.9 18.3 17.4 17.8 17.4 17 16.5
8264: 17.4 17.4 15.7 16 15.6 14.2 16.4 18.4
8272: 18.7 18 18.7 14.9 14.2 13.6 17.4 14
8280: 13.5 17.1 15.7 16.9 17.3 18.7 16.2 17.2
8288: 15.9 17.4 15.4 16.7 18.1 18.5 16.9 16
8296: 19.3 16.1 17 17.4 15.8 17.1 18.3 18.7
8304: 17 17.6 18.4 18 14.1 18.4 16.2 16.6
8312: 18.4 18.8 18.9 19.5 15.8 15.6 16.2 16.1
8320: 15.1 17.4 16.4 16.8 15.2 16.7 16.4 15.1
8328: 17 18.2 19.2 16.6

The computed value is 0.019 mag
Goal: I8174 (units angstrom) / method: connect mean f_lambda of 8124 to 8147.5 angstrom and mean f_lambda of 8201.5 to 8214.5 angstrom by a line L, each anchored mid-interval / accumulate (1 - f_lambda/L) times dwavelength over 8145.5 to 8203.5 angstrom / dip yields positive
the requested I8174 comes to 1.33 angstrom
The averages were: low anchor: 17.6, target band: 17.1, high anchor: 17.5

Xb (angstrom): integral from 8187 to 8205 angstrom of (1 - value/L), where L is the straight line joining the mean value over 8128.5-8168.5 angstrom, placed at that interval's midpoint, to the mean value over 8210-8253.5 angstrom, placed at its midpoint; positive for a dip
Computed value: 0.4 angstrom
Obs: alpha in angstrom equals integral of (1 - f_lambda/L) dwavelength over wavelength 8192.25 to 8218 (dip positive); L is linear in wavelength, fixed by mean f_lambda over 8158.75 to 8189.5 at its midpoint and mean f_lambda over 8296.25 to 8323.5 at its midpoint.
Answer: 0.5 angstrom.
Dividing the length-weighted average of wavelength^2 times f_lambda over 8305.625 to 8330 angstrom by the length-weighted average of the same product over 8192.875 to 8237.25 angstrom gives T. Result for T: 1.0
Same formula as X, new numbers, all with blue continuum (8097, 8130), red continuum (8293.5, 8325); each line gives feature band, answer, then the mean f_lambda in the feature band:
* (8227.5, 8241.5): 0.01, 17.2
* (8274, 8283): 0.12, 15.4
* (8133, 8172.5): 0.01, 17.4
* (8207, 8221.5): 0.01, 17.2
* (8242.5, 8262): 0.00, 17.2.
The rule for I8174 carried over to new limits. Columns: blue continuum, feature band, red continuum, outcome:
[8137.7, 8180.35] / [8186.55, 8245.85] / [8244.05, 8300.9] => 0.3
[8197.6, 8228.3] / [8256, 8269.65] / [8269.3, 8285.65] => -0.1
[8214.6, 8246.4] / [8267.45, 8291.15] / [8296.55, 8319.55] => 1.2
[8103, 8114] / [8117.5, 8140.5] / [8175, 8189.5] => 1.0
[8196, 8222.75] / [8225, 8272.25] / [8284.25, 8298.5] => 0.3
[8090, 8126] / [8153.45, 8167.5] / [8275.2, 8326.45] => -0.1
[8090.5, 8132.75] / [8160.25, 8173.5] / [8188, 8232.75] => -0.2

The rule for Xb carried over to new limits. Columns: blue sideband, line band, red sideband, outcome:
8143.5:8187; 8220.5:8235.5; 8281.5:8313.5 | -0.03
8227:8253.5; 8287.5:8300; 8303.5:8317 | 0.26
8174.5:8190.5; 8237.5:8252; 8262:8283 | -0.46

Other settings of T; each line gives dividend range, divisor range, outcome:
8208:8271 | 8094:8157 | 1.00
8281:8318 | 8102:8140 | 1.03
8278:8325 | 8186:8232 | 1.01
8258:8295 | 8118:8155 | 1.00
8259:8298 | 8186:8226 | 0.99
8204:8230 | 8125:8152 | 1.01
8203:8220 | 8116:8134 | 1.03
